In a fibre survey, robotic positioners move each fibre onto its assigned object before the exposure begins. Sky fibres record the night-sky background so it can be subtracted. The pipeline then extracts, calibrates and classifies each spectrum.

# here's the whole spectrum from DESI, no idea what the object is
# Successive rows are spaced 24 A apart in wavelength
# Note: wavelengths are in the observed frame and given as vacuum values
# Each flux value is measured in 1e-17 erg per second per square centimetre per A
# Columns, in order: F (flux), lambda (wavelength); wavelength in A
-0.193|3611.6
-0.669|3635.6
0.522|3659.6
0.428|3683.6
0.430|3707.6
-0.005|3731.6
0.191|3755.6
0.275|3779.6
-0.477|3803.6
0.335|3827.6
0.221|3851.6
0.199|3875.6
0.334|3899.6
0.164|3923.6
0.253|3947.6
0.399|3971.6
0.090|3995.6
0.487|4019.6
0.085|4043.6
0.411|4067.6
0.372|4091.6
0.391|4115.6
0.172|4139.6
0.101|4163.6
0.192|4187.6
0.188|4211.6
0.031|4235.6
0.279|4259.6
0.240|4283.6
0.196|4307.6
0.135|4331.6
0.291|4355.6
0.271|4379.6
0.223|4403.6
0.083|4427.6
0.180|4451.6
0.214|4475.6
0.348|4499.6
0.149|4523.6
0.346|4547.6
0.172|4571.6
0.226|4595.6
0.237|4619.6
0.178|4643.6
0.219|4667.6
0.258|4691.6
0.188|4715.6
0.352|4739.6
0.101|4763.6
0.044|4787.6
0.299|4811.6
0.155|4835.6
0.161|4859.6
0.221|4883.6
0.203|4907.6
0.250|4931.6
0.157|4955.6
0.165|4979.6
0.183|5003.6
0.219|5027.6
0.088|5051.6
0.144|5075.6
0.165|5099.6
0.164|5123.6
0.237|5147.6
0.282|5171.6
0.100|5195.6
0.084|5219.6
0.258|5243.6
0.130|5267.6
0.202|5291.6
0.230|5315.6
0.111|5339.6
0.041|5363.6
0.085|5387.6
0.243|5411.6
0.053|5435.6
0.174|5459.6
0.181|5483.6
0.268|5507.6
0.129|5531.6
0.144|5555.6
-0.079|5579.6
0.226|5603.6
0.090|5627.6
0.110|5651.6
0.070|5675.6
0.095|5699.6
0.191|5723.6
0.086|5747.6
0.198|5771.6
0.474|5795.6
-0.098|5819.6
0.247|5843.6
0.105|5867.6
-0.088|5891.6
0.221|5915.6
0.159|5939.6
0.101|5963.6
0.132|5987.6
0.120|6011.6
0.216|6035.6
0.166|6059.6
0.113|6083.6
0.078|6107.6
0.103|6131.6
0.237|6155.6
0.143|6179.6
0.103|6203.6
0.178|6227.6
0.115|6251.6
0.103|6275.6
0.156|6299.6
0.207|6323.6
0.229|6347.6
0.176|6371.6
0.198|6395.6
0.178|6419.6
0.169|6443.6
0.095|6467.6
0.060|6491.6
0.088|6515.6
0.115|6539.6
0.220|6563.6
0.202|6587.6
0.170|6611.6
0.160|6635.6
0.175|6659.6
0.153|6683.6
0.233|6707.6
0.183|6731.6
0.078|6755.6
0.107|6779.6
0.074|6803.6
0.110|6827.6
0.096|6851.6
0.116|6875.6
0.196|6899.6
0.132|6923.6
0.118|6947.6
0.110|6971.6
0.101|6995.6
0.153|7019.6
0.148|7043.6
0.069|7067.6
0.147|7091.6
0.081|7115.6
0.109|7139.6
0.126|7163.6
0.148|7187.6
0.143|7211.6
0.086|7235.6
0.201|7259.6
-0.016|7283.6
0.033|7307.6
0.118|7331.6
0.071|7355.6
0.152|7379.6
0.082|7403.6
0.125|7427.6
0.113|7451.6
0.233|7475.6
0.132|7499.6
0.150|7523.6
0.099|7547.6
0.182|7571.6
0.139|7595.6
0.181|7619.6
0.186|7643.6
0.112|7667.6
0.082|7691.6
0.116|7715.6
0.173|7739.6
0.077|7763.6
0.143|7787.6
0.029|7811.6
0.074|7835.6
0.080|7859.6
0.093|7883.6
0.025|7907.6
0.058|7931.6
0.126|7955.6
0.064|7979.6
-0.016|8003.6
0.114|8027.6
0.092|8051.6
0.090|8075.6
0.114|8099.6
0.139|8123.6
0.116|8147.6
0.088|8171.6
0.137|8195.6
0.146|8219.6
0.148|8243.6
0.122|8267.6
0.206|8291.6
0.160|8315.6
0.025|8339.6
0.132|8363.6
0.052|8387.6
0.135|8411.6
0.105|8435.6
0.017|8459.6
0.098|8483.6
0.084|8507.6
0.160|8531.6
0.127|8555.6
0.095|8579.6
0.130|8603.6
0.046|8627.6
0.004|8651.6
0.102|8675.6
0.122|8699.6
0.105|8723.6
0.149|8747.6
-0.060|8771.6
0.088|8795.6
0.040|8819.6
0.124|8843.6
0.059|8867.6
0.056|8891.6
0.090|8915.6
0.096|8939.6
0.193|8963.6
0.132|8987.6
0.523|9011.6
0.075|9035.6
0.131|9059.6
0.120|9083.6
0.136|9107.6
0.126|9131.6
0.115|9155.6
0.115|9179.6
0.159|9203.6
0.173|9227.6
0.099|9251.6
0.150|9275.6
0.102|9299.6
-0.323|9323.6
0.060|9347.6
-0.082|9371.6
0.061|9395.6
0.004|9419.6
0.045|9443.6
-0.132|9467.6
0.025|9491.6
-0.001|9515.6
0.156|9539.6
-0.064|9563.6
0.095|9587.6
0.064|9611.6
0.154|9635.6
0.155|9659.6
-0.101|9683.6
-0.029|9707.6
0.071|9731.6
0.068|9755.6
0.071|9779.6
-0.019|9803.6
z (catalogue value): 1.415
